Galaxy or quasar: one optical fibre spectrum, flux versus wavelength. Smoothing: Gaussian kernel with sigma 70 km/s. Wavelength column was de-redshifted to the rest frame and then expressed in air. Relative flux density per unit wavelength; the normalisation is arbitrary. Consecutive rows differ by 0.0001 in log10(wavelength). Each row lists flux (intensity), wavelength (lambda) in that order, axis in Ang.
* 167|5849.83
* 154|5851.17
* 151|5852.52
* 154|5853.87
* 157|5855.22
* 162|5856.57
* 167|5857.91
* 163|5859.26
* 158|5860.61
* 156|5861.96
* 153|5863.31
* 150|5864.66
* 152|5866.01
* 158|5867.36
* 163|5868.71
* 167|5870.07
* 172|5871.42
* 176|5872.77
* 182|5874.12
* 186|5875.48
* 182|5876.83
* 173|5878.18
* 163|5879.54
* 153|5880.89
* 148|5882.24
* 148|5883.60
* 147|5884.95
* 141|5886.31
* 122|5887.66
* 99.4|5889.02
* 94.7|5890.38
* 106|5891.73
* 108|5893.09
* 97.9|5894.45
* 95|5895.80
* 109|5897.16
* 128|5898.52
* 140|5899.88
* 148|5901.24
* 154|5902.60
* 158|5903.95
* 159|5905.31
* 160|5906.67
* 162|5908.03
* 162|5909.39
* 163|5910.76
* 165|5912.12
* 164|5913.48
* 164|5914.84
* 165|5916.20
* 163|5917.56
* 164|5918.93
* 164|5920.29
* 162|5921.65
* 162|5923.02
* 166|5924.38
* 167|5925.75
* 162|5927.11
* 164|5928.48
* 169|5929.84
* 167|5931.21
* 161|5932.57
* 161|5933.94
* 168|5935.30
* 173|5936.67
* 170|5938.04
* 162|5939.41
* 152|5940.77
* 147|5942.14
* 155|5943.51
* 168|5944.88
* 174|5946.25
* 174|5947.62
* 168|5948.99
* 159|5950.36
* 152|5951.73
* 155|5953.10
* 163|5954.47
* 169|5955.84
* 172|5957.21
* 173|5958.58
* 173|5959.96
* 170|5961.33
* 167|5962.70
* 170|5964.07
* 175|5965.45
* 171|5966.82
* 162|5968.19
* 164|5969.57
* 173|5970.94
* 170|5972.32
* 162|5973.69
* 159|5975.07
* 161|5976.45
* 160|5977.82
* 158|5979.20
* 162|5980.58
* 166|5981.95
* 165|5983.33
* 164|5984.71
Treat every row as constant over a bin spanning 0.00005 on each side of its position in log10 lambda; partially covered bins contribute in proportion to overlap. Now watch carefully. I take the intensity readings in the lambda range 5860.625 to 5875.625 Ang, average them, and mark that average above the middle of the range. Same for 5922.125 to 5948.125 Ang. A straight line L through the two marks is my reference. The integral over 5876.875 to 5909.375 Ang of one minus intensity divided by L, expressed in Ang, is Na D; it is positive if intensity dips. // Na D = 5.4 Ang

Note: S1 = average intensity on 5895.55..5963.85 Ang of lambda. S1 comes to 160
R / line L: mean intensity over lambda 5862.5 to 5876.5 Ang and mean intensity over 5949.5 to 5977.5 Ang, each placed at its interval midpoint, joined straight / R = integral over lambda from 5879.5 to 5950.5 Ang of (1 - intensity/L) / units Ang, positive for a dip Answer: 6.3 Ang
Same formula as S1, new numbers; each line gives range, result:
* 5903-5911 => 160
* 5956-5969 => 170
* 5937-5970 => 165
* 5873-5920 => 147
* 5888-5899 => 105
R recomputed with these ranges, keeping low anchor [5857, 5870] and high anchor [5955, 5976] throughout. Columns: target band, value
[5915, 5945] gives 0.32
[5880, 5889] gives 1.12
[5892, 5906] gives 2.84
